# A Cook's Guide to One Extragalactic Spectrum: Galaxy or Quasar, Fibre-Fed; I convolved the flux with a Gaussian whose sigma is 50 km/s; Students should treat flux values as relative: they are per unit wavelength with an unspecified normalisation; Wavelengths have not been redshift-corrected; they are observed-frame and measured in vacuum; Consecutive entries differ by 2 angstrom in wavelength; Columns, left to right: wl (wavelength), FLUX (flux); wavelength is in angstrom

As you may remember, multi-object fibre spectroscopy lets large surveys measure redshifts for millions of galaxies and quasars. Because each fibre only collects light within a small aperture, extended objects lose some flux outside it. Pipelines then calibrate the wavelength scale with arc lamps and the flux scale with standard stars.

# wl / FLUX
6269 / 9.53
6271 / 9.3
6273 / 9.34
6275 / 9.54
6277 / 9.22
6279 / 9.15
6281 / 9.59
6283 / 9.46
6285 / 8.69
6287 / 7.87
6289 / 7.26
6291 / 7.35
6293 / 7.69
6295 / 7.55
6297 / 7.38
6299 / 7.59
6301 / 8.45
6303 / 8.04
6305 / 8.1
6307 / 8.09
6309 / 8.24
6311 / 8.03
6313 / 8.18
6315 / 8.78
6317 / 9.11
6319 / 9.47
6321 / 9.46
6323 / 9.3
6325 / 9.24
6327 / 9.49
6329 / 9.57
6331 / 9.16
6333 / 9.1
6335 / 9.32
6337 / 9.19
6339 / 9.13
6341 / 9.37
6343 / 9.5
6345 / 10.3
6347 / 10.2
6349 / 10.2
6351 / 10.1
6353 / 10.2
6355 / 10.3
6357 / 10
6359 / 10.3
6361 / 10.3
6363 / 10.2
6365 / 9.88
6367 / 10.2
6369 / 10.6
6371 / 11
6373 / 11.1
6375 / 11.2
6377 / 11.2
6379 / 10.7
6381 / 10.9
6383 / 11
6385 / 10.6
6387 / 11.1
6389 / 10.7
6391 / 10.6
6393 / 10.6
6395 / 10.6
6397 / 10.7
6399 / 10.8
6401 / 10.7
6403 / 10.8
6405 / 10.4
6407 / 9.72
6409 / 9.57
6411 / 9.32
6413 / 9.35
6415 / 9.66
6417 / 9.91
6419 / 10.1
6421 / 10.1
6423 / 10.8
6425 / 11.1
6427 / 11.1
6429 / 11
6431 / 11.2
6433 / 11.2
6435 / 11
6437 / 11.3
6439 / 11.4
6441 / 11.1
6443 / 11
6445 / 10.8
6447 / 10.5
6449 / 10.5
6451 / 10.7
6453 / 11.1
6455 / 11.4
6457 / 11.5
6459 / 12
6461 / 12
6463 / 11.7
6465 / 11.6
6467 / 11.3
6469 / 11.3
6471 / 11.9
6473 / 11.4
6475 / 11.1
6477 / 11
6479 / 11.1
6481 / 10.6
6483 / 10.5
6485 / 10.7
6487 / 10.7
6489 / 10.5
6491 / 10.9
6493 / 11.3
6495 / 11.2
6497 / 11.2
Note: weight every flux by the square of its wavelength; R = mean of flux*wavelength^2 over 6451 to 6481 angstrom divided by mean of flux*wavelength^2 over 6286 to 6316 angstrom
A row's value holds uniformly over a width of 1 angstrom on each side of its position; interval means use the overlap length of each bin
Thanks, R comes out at 1.52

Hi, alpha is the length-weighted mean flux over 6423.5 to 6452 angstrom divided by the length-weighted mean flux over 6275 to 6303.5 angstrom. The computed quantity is 1.33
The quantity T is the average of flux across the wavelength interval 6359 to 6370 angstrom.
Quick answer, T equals 10.2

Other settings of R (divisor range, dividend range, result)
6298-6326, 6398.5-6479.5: 1.32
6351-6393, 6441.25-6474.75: 1.09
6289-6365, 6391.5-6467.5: 1.23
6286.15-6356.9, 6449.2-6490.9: 1.32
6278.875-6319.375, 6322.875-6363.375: 1.20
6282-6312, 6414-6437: 1.39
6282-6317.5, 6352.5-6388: 1.34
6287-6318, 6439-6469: 1.48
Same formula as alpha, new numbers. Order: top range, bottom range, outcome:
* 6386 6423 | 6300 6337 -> 1.16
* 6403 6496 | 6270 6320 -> 1.28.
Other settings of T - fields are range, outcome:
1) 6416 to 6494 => 11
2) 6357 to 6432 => 10.5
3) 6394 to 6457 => 10.6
